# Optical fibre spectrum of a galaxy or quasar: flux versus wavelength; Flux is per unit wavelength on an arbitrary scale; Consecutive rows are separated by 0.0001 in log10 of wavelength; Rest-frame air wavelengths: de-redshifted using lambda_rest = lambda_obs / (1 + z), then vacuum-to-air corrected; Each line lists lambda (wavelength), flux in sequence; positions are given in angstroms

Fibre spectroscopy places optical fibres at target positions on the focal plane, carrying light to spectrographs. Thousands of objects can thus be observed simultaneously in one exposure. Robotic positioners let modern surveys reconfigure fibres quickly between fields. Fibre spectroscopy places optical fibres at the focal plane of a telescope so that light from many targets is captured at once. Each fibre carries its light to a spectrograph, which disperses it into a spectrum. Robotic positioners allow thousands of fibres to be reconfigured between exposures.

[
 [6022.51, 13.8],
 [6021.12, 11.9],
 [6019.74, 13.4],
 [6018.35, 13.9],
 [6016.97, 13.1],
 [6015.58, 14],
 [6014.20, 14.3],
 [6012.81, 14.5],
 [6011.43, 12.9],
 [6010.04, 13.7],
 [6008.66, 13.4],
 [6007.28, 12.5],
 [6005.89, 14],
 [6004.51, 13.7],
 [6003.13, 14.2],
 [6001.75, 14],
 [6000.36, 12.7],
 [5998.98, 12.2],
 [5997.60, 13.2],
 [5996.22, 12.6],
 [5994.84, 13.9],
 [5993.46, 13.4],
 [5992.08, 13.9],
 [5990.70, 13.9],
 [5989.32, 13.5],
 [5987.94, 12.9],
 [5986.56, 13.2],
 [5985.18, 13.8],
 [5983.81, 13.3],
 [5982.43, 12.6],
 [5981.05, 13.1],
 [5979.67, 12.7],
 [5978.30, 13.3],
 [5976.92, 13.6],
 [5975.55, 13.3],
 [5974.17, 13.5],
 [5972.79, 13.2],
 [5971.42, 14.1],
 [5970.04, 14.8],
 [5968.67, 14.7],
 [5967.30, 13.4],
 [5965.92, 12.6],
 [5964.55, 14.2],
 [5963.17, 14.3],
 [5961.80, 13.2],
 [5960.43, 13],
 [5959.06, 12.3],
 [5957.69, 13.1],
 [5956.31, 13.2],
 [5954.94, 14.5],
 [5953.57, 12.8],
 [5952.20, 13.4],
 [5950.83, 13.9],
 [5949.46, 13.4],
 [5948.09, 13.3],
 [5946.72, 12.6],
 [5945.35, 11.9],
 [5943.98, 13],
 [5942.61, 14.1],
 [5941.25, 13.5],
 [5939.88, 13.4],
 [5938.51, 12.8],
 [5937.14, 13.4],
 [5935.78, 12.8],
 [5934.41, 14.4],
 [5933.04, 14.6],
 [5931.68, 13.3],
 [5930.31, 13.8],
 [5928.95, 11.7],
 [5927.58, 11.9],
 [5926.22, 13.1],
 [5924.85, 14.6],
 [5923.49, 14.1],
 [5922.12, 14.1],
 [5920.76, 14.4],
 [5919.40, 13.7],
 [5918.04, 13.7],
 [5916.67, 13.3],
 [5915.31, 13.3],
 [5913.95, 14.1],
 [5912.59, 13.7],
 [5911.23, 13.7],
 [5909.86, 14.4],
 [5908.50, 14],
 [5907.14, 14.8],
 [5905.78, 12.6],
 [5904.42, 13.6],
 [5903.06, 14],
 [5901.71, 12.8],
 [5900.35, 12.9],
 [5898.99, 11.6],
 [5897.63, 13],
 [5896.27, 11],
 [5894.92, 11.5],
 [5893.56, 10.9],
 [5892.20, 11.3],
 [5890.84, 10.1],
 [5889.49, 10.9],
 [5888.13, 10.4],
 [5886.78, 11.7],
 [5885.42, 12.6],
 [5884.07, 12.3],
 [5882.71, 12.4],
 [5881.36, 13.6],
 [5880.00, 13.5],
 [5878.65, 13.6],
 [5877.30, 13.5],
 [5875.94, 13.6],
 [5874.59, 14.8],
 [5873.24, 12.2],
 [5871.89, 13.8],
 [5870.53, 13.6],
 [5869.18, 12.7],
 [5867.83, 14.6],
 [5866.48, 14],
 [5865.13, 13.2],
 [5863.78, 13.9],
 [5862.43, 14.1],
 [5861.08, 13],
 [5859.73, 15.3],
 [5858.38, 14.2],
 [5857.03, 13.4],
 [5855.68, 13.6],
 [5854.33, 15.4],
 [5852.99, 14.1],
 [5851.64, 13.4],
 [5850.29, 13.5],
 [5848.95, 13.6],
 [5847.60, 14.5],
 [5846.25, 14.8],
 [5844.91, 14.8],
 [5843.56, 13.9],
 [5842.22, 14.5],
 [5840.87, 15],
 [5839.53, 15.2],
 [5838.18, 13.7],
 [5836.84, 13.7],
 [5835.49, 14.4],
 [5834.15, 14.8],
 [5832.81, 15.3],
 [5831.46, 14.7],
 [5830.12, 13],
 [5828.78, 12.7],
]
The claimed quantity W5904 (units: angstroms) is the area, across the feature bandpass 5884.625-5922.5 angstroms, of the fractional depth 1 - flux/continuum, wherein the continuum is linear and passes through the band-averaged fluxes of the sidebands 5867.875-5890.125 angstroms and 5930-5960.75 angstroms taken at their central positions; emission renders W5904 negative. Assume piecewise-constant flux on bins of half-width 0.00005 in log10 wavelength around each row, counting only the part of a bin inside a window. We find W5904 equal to 0.8 angstroms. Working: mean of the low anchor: 12.9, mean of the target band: 12.8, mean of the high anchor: 13.3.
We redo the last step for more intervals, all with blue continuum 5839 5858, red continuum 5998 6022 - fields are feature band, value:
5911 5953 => 1.2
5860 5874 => 0.6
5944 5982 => 0.8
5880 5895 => 2.5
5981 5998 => 0.2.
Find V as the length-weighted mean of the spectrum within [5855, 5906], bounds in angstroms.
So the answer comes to 12.9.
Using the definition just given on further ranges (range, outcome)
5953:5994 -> 13.4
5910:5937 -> 13.6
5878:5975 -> 13.1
